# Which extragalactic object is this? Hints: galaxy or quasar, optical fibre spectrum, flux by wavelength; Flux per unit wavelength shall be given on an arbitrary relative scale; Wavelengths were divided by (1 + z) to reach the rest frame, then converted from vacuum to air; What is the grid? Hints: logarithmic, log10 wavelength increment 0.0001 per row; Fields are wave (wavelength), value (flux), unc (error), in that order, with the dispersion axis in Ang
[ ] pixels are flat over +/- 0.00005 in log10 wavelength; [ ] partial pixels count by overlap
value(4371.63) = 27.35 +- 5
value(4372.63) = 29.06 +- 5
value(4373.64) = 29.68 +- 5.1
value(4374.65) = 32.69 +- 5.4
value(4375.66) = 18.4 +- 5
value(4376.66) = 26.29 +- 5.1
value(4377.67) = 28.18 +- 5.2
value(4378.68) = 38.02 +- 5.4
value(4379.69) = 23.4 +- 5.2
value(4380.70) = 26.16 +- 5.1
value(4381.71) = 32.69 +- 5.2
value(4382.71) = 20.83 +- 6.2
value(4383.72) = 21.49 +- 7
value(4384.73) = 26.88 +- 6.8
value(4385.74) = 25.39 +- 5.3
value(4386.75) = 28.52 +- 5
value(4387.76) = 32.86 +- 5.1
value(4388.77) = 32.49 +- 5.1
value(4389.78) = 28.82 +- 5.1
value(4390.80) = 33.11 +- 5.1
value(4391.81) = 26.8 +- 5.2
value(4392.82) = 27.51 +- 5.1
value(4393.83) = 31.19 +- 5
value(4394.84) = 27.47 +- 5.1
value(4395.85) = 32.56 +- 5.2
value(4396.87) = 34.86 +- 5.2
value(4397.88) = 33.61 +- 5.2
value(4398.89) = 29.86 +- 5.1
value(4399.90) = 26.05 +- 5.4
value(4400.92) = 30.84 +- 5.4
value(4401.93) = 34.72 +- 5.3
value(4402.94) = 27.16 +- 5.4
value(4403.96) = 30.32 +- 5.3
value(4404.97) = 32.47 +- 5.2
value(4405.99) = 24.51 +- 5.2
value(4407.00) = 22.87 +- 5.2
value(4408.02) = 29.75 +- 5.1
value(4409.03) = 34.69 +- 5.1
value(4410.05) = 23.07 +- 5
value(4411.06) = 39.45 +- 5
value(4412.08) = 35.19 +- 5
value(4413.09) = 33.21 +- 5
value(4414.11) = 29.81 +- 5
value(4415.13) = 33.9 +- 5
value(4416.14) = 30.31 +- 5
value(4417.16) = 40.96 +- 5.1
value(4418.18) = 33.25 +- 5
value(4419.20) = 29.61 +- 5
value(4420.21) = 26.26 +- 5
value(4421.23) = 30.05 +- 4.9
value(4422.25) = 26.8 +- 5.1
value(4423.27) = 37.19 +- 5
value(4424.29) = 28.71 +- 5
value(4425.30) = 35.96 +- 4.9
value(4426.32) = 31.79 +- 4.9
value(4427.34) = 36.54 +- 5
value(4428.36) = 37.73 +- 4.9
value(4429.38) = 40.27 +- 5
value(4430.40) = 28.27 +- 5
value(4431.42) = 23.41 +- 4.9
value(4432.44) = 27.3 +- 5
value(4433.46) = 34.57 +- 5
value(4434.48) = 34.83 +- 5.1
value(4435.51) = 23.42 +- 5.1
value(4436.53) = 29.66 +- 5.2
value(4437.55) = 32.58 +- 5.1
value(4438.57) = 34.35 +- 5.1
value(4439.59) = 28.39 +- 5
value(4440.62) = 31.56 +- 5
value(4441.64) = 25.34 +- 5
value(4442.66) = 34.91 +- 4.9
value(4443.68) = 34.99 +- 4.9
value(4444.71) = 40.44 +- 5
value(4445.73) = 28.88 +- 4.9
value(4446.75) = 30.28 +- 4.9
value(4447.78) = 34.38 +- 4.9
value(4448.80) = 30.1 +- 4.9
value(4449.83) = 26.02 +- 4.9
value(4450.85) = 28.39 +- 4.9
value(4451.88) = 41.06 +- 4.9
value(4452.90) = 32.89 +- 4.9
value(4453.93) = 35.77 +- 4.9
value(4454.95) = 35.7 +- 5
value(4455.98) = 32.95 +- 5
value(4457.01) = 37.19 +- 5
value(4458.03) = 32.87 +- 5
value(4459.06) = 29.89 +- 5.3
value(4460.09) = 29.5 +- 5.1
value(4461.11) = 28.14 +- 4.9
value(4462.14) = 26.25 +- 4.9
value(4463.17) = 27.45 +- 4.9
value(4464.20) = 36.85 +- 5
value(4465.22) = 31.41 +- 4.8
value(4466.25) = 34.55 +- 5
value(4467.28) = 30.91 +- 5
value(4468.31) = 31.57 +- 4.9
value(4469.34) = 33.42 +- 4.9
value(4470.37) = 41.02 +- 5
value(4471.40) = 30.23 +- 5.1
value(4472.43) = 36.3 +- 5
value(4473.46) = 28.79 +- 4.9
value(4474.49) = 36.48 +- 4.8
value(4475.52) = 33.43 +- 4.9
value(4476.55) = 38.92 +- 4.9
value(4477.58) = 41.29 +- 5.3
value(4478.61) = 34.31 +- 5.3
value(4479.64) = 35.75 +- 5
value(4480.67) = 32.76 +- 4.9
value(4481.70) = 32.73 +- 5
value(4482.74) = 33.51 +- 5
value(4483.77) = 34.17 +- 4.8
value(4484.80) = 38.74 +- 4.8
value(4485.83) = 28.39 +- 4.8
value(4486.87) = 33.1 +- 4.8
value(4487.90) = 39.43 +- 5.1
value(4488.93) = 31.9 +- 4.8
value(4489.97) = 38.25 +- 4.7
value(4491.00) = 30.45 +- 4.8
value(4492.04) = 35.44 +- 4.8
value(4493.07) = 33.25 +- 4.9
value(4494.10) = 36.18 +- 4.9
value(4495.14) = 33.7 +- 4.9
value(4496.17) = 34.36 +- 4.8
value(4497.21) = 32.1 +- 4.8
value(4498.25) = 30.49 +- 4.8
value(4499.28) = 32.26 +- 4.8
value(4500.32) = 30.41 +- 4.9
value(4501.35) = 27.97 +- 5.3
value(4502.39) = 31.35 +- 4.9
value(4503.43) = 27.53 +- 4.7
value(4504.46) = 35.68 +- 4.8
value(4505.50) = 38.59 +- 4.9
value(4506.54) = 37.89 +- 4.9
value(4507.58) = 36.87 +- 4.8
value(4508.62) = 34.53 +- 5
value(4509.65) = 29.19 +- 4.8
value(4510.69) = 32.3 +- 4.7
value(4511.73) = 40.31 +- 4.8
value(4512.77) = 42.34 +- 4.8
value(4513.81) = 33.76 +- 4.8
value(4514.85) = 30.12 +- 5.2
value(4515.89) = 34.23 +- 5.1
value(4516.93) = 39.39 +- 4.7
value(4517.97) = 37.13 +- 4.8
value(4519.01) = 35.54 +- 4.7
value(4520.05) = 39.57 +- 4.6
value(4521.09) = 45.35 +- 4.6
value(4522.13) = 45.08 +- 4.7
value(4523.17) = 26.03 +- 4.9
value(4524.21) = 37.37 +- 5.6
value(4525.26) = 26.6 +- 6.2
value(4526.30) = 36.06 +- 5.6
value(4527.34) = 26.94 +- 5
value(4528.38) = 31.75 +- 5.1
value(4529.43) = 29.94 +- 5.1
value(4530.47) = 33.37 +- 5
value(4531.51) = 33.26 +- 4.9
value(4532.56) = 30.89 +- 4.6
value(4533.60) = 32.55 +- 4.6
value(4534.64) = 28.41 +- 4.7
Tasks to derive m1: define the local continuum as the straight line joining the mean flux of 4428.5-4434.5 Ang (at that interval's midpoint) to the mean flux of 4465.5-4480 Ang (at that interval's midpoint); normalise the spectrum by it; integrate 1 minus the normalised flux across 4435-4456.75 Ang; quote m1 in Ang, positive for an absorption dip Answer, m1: 0.41 Ang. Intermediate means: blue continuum 31.6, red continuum 34.7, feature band 32.1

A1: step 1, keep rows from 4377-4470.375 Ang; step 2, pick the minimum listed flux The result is 20.83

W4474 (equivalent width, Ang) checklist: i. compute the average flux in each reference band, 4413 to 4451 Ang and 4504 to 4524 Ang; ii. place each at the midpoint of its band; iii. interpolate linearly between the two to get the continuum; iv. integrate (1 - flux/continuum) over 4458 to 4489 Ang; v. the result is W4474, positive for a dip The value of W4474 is 0.7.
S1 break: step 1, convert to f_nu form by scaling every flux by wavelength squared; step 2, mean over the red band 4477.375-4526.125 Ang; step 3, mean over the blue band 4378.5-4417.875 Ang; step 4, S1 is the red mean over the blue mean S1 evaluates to 1.2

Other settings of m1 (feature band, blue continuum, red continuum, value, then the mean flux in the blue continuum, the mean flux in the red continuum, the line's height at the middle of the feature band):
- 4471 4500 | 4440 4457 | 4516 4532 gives -0.3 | 32.8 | 34.9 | 33.8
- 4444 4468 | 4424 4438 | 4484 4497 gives 0.5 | 31.8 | 34.4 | 32.9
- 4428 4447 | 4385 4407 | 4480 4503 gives -0.2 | 29.9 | 33.2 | 31.3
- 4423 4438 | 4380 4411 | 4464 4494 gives -0.4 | 29.1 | 34.4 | 31.3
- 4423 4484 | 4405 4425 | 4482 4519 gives -0.6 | 31.1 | 34.2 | 32.5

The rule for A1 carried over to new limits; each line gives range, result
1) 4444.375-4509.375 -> 26.02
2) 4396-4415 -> 22.87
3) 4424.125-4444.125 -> 23.41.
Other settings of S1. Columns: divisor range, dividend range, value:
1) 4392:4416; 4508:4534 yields 1.19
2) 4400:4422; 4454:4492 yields 1.12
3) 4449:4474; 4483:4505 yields 1.04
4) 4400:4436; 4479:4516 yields 1.12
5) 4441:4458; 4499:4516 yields 1.05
